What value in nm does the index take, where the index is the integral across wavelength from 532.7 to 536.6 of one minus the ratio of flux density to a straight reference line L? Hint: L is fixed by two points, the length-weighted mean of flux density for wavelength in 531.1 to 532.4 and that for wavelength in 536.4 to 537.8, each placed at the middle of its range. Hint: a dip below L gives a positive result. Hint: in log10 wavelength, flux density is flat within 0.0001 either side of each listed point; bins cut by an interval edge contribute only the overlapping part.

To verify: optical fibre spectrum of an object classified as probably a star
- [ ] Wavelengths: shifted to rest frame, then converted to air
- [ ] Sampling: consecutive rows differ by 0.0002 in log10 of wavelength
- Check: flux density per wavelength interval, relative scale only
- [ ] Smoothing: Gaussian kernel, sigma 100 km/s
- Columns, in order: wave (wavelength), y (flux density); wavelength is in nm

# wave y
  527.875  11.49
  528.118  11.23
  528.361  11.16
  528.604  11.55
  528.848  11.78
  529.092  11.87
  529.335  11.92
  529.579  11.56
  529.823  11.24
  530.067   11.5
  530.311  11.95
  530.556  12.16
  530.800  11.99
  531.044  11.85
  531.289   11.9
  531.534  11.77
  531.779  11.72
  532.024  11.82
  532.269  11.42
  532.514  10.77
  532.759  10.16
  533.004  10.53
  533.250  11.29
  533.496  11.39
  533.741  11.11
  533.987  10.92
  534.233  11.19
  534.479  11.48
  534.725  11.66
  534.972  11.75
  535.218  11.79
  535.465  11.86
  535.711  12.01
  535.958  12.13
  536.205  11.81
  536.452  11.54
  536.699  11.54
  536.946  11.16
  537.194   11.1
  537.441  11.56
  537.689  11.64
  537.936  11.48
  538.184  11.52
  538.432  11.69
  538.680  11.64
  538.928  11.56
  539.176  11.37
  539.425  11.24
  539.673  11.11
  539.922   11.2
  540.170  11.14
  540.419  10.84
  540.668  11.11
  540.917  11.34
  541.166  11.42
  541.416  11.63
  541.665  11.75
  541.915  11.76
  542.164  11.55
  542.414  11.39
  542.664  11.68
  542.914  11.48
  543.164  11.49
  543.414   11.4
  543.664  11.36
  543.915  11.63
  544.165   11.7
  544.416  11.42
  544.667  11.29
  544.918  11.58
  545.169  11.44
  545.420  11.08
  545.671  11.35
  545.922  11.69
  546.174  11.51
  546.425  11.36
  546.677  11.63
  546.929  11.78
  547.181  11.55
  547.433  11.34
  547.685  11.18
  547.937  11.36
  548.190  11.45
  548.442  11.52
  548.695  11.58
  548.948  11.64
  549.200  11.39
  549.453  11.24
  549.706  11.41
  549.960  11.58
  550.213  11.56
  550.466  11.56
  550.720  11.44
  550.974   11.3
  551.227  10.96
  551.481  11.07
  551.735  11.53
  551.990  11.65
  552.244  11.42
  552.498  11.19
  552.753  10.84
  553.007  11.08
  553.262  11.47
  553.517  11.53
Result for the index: 0.04 nm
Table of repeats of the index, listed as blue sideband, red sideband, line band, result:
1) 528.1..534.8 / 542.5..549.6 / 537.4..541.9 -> 0.023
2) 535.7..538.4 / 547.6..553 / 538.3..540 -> 0.020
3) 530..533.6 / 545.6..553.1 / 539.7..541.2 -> 0.038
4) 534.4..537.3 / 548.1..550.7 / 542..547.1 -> 0.026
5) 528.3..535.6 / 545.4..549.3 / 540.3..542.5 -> 0.012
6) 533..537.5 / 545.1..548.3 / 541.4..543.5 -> -0.021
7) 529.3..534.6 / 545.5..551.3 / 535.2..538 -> -0.048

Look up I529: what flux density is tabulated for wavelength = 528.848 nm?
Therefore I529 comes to 11.78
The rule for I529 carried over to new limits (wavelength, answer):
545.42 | 11.08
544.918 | 11.58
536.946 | 11.16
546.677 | 11.63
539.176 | 11.37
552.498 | 11.19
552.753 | 10.84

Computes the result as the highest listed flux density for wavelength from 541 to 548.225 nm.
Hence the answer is 11.78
